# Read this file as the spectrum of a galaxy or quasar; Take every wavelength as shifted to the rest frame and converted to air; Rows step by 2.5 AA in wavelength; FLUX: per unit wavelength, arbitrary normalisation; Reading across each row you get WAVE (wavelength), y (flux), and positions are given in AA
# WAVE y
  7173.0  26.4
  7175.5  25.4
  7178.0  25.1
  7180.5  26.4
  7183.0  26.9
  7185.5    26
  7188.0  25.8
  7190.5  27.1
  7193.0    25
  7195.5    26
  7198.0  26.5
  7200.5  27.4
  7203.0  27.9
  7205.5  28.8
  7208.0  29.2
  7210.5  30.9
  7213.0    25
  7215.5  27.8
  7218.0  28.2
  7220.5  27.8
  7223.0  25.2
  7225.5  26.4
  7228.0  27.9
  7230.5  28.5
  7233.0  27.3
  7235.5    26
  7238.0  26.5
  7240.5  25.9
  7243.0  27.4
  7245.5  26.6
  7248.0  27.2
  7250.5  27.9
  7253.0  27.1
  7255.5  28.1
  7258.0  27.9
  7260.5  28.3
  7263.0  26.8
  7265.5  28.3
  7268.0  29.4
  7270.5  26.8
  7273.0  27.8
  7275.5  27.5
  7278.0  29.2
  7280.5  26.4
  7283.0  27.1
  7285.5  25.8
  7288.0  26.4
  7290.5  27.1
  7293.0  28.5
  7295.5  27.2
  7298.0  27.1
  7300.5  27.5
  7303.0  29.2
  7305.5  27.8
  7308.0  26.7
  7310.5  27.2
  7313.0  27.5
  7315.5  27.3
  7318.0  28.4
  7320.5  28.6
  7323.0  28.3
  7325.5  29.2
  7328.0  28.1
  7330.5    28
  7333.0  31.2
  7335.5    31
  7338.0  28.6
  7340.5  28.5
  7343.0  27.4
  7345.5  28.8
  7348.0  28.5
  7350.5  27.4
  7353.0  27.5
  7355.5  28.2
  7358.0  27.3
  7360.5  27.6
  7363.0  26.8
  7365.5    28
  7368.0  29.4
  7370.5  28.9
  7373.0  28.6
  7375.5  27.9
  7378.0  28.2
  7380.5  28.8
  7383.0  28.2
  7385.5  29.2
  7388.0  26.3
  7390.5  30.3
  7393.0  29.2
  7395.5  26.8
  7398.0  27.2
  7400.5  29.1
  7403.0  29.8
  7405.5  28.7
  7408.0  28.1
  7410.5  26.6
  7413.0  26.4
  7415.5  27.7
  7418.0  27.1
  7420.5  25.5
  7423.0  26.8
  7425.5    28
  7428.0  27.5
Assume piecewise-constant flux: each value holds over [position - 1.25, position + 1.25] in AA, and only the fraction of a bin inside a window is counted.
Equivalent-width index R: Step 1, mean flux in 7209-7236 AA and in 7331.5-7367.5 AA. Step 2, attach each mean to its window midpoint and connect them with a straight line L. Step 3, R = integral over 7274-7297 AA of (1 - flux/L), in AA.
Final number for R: 0.5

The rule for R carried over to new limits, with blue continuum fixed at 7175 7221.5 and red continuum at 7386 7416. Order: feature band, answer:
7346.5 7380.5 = -0.2 AA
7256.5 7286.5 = -0.2 AA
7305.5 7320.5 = 0.0 AA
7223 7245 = 0.3 AA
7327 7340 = -0.8 AA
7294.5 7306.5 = -0.1 AA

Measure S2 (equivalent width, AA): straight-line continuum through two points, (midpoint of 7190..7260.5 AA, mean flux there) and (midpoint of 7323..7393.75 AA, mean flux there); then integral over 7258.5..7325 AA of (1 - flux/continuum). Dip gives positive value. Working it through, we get 0.5 AA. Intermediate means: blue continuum 27.3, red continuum 28.5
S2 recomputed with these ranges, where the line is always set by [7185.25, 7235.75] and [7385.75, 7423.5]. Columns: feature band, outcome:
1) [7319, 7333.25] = -0.6 AA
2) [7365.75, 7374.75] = -0.4 AA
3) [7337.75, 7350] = -0.3 AA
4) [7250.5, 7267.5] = -0.3 AA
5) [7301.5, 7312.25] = -0.1 AA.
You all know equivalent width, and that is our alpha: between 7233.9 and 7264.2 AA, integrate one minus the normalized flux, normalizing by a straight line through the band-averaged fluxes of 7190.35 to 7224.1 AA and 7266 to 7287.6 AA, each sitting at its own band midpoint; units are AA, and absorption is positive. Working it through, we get 0.3 AA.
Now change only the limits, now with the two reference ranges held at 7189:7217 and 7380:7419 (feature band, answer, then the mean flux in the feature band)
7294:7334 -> -0.4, 28.1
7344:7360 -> 0.0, 27.9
